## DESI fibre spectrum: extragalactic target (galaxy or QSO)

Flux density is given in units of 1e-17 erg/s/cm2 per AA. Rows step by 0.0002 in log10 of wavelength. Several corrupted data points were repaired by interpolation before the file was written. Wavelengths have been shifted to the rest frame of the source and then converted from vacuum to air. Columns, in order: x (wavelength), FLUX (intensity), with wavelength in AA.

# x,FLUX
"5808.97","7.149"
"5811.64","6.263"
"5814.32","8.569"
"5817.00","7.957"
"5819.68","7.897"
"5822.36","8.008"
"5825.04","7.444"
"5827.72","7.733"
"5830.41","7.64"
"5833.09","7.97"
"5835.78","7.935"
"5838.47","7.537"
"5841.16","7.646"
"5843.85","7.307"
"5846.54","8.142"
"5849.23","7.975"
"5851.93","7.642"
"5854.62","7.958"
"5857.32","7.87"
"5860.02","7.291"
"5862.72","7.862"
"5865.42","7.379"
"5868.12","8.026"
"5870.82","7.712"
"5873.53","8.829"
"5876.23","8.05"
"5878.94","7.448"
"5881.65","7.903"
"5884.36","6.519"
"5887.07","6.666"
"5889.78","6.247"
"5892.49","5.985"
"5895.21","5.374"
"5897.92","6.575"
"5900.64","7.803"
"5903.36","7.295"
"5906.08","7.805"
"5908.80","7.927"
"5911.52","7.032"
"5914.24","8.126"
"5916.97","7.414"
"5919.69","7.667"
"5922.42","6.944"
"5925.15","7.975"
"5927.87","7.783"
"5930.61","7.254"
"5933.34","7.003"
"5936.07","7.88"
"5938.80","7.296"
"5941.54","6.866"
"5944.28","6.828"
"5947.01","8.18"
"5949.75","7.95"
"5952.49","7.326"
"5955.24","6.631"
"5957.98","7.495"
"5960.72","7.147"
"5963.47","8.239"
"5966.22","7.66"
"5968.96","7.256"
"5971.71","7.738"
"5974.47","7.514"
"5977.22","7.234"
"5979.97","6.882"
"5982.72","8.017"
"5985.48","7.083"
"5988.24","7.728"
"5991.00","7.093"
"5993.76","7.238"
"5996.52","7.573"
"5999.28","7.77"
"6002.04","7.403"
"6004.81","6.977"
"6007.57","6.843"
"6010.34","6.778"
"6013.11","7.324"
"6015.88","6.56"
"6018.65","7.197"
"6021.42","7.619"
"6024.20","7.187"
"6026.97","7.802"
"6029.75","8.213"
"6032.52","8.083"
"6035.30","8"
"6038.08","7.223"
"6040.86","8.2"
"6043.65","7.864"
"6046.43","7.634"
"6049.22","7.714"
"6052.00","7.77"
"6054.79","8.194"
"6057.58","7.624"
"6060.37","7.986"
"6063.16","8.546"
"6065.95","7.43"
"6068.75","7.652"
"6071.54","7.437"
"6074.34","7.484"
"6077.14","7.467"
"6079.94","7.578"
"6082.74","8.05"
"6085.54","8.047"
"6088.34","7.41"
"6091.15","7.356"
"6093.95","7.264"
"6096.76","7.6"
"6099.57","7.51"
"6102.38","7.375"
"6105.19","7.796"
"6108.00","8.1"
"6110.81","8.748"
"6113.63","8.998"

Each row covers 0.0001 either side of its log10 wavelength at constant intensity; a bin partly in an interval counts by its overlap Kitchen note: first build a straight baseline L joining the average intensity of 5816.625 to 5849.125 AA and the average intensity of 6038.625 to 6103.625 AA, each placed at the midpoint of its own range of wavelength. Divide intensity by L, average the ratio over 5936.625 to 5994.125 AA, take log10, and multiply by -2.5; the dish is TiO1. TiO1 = 0.046 mag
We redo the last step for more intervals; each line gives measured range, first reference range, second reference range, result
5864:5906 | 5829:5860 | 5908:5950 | 0.063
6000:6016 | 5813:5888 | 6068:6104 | 0.085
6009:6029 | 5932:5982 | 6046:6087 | 0.055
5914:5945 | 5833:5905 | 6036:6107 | 0.015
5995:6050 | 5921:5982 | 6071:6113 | 0.010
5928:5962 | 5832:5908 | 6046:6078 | 0.034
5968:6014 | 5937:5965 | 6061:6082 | 0.026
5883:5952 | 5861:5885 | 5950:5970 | 0.055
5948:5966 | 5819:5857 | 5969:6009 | -0.006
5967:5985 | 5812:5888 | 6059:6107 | 0.037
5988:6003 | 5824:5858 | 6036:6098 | 0.039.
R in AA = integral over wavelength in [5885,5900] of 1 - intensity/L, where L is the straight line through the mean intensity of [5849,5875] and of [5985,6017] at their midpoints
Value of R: 2.8 AA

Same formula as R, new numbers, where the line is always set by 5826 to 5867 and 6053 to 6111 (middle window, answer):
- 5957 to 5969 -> 0.2 AA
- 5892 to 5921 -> 1.9 AA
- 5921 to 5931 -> 0.3 AA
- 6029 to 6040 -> -0.2 AA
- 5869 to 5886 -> 0.0 AA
